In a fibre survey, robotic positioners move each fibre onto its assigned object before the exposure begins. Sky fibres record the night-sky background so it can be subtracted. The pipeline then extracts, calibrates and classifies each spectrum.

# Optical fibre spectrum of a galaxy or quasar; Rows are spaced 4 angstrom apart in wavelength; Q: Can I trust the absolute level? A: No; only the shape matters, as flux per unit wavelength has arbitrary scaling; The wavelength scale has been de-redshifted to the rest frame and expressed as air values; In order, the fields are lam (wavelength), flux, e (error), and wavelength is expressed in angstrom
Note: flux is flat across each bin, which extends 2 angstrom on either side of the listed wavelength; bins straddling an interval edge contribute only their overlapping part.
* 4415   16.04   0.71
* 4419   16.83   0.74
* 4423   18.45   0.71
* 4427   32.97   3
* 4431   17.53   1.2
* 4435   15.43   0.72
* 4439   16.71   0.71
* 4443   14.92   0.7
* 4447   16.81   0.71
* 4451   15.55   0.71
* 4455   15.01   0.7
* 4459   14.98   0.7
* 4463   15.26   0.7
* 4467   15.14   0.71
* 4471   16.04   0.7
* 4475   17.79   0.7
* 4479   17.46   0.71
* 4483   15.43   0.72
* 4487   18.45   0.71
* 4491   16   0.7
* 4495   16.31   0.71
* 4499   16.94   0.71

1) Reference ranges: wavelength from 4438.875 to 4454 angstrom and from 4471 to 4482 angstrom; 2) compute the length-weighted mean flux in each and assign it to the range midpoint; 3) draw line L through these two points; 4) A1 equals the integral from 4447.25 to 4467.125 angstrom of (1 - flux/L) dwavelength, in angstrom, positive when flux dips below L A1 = 1.2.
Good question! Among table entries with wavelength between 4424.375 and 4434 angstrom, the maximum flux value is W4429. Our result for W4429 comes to 32.97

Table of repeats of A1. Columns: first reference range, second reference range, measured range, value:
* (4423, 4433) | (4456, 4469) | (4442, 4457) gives 2.3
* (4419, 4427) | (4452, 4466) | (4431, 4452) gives 2.5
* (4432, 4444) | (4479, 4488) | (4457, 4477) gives 0.8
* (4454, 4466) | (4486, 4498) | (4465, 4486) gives -0.7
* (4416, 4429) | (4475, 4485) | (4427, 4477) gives 7.2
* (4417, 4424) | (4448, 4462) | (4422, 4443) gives -3.7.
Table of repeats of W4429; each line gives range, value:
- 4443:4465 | 16.81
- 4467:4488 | 18.45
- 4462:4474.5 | 16.04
